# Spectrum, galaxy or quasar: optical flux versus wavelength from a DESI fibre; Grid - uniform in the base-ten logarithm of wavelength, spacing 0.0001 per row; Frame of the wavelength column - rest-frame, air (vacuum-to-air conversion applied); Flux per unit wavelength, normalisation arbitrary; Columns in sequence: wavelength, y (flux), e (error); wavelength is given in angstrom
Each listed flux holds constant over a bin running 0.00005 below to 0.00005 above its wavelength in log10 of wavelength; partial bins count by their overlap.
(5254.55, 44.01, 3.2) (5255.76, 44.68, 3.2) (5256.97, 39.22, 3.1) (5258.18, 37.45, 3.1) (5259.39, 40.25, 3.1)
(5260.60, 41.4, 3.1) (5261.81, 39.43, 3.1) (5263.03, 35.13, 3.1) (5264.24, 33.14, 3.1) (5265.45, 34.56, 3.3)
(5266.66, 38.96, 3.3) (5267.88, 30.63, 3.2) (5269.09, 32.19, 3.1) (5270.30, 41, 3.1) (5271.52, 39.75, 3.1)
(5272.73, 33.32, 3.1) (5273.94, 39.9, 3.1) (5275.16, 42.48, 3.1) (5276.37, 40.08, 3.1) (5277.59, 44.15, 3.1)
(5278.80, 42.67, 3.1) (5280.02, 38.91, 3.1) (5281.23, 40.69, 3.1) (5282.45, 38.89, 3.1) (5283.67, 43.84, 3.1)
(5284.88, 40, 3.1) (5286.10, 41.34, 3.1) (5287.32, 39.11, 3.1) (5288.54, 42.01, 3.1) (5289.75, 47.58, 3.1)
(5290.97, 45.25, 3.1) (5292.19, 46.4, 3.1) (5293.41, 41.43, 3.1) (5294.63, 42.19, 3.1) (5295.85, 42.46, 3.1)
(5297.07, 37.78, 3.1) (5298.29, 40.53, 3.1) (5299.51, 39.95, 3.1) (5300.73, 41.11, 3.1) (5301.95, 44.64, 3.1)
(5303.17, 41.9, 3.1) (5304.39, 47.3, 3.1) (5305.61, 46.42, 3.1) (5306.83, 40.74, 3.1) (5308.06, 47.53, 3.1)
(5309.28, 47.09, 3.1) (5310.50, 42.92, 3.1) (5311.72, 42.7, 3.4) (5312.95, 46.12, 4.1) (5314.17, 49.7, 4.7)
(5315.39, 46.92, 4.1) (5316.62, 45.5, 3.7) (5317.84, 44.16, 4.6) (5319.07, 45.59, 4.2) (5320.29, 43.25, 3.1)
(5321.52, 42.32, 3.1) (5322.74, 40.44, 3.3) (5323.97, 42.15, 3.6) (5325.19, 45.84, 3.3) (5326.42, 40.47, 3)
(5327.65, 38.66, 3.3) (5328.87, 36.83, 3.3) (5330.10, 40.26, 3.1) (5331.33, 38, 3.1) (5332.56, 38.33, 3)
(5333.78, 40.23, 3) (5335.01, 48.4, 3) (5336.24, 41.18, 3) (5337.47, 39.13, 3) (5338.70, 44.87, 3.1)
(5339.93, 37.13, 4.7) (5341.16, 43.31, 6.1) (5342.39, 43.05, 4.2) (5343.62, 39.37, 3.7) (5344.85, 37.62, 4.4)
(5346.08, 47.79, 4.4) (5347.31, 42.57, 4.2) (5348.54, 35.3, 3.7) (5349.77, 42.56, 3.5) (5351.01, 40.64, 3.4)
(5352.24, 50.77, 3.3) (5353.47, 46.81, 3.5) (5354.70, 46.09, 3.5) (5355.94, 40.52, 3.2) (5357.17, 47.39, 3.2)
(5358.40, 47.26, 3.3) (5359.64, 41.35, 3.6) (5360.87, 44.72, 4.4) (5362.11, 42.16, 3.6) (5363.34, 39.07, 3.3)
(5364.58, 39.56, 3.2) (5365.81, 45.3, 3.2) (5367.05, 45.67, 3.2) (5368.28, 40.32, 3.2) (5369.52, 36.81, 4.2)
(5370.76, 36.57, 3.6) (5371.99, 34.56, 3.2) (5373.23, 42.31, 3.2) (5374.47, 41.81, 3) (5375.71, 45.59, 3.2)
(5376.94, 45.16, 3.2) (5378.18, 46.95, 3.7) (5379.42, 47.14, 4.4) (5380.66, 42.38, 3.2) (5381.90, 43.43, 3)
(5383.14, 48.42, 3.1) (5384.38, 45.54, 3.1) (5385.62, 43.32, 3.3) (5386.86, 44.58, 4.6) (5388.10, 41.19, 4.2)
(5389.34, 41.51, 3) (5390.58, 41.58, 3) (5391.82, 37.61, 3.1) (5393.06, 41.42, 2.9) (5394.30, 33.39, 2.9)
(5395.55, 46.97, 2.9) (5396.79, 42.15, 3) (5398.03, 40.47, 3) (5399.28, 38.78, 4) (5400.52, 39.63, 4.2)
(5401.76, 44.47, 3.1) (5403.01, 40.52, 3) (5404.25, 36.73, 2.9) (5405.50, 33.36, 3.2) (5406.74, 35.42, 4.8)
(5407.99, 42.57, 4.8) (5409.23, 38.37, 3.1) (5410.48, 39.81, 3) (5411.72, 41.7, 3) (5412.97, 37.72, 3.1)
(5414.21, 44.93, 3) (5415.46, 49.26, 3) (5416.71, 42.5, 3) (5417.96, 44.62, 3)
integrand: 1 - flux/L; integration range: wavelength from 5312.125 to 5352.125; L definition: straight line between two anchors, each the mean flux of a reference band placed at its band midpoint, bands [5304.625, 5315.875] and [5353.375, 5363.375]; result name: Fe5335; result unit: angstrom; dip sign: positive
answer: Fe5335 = 2.4 angstrom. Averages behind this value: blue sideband 45.6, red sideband 44.1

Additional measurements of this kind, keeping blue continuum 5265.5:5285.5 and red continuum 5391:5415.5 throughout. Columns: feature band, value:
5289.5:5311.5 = -2.3 angstrom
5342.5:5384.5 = -3.3 angstrom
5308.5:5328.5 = -2.3 angstrom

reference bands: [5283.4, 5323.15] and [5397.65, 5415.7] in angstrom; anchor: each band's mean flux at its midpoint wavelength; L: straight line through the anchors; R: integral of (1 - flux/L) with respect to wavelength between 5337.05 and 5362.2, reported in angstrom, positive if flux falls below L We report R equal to -0.6 angstrom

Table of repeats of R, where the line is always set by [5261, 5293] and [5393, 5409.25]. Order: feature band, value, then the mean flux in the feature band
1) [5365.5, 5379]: -0.8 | 41.9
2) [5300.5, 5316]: -2.1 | 45.1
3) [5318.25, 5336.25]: -0.8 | 41.5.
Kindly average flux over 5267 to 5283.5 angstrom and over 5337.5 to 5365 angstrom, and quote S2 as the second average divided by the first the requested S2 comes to 1.1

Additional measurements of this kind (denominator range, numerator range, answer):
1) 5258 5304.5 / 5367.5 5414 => 1.02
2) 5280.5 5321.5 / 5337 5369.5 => 0.98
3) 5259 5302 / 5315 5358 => 1.06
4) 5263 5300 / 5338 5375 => 1.05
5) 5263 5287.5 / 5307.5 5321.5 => 1.17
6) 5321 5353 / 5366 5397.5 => 1.02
